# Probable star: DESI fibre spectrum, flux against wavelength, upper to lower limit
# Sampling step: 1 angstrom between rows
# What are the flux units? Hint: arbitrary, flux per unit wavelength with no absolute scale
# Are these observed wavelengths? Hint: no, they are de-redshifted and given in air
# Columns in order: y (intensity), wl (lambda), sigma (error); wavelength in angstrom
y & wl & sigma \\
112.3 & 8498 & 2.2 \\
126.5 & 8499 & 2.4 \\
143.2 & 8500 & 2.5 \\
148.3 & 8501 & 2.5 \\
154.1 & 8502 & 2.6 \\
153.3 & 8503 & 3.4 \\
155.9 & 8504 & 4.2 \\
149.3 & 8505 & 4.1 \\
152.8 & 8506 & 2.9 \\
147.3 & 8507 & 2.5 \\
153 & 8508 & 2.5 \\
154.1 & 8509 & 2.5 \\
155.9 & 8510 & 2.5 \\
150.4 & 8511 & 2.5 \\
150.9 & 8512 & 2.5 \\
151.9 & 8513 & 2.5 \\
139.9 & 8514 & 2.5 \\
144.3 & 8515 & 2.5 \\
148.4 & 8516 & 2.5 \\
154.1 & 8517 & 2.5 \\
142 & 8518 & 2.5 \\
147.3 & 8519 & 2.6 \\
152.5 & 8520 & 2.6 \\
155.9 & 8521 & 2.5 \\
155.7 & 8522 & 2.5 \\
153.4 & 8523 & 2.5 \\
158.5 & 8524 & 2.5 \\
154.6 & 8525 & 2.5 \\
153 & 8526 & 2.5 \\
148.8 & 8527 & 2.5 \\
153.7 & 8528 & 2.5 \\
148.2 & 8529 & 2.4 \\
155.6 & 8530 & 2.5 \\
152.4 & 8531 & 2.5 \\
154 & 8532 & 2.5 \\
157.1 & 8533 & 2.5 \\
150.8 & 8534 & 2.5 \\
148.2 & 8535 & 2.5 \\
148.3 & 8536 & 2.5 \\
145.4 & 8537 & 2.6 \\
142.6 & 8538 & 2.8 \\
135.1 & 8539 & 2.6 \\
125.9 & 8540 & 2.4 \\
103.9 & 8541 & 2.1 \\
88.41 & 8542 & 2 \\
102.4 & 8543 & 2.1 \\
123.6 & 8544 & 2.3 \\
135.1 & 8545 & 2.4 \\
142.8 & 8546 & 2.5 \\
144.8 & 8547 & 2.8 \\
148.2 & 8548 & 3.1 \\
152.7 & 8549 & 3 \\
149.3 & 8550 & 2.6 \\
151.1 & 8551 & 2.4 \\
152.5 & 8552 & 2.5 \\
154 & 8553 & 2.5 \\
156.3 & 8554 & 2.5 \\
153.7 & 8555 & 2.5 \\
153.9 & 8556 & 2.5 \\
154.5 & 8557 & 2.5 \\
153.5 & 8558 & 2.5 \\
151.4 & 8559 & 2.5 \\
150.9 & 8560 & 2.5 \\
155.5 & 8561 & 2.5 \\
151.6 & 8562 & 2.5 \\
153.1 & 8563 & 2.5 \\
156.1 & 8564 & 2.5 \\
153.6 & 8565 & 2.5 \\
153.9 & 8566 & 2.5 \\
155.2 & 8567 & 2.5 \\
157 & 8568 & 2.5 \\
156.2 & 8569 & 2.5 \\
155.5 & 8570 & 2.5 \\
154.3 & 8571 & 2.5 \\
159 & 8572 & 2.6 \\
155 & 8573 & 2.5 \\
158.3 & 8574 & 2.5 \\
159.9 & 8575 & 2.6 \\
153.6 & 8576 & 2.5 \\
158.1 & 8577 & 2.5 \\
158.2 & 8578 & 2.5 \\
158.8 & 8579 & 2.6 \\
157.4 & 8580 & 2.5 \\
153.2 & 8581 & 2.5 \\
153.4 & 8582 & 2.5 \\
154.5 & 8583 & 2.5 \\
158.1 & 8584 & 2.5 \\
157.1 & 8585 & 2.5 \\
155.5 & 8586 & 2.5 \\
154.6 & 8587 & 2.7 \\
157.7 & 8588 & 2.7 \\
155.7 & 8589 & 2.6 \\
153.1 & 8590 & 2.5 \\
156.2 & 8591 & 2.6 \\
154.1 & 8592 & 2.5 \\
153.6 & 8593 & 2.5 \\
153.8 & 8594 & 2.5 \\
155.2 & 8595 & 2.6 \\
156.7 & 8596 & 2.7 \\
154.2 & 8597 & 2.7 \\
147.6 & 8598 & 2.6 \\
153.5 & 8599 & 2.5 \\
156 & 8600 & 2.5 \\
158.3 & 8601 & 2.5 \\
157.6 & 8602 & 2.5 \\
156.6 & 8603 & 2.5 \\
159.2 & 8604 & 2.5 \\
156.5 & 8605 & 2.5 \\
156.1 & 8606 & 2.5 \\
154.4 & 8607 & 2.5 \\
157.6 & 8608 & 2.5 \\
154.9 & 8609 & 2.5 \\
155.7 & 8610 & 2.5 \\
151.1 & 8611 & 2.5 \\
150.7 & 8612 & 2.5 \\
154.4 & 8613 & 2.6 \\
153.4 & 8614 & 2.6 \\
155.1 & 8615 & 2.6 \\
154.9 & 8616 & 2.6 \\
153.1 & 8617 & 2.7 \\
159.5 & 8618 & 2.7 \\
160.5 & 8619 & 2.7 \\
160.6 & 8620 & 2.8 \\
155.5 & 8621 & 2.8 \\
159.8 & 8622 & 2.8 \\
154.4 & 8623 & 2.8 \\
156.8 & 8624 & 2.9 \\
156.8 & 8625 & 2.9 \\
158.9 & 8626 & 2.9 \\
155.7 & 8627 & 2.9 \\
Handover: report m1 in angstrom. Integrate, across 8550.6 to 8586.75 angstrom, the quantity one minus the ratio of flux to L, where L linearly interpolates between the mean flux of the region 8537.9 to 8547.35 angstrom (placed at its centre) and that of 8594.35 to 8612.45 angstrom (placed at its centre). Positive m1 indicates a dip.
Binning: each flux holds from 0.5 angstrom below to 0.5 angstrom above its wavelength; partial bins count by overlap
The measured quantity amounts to -4.8 angstrom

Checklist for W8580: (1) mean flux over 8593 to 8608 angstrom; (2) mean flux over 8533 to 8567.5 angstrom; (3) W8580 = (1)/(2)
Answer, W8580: 1.1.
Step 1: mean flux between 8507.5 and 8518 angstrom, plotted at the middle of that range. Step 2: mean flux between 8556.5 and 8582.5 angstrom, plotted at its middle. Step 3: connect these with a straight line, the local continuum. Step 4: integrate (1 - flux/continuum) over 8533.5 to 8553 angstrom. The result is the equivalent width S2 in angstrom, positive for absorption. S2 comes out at 2.0 angstrom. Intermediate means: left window 150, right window 155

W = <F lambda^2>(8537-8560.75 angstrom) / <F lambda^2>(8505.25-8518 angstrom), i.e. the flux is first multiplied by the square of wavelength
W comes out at 0.9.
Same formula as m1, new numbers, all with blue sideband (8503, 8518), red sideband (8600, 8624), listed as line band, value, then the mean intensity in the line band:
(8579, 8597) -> -0.1 angstrom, 155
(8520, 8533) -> -0.2 angstrom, 154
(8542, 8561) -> 1.0 angstrom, 145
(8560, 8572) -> -0.1 angstrom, 155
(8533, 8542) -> 0.9 angstrom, 136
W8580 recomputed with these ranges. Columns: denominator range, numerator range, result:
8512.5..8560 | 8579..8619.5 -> 1.07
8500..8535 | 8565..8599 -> 1.03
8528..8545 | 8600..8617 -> 1.14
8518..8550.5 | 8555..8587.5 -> 1.08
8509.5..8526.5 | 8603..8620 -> 1.03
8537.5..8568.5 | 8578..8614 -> 1.08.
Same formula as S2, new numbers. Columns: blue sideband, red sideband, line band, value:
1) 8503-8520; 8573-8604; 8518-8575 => 1.7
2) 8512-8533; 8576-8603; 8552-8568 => 0.0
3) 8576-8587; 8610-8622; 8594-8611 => 0.0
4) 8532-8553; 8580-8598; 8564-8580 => -0.8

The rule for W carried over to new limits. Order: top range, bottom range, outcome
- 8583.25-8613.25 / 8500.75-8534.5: 1.04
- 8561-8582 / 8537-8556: 1.14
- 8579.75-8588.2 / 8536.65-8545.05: 1.29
